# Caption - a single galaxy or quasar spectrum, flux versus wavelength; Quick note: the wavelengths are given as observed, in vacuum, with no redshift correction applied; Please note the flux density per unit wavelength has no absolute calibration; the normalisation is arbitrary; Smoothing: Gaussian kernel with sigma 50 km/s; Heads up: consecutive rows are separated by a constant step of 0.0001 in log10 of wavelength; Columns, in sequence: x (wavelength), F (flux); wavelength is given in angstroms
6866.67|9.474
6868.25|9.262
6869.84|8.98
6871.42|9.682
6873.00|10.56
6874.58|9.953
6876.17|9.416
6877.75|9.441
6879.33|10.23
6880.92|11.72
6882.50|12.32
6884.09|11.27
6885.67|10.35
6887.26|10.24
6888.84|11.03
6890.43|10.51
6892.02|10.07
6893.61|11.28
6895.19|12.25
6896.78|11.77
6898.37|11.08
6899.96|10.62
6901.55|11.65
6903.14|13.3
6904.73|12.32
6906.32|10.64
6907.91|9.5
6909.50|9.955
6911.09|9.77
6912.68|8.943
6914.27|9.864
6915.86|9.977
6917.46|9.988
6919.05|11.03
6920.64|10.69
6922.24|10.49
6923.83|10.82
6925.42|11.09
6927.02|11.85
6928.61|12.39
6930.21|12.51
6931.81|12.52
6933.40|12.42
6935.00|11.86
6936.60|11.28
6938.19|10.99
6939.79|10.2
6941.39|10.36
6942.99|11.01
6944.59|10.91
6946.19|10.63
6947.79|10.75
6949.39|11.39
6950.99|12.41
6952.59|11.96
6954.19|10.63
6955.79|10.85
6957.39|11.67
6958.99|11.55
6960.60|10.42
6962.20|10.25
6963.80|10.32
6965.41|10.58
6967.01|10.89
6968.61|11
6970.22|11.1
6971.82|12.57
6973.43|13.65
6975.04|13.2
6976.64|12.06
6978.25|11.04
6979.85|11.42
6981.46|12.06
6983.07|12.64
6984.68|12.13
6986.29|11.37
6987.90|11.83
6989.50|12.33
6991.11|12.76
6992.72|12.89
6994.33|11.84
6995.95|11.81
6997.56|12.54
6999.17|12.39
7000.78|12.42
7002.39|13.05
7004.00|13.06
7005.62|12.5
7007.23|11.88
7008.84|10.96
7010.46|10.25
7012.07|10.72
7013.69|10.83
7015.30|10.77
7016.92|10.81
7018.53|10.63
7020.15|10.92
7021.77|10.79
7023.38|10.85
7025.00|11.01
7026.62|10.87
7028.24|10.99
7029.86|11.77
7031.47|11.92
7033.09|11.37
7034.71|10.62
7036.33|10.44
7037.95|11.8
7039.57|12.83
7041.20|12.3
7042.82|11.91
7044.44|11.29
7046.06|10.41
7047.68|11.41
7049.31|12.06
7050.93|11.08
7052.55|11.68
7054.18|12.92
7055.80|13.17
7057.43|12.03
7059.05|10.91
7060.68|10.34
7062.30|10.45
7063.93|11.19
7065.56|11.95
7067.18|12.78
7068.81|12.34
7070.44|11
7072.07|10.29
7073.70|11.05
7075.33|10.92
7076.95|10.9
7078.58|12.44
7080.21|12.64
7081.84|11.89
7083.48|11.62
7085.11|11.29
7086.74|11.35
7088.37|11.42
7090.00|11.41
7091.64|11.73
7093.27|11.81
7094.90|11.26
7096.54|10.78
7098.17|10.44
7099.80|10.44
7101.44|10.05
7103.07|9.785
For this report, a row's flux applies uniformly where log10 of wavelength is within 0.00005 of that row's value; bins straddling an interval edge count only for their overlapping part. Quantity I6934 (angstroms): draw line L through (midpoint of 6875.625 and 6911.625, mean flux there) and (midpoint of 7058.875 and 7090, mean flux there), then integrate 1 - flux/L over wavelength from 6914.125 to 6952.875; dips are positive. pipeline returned -0.6 angstroms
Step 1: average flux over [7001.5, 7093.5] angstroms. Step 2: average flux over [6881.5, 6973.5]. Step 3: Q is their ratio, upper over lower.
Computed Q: 1.0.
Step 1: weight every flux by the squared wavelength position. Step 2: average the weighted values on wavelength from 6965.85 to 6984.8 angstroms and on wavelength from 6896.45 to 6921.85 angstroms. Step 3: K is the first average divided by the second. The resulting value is 1.14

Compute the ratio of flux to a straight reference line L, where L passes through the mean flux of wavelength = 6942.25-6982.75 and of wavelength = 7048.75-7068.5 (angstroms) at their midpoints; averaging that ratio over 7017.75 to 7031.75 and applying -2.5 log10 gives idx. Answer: 0.05 mag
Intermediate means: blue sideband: 11.4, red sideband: 11.7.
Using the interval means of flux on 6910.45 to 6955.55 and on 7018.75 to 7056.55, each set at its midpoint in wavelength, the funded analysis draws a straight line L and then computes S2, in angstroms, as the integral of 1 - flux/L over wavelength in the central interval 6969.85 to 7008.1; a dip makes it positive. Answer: -3.44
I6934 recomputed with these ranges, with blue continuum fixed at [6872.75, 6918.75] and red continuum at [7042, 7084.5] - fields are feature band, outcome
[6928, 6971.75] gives -1.04 angstroms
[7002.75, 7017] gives -0.13 angstroms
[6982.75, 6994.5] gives -1.11 angstroms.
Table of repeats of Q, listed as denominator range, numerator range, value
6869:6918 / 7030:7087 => 1.09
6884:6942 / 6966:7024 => 1.07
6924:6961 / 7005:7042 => 0.98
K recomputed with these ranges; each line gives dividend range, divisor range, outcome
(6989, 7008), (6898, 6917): 1.21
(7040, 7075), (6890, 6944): 1.09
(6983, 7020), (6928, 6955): 1.05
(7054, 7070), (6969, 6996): 0.99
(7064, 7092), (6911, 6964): 1.09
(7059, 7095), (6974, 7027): 1.00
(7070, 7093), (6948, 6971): 1.07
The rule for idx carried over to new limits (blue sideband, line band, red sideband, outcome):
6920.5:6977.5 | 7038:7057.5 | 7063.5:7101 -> -0.05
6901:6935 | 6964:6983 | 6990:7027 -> -0.04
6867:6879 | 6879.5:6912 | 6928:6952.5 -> -0.08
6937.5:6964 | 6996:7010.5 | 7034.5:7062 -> -0.08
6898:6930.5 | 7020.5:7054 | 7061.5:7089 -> 0.00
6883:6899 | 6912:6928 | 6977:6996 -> 0.08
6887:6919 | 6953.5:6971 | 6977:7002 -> 0.08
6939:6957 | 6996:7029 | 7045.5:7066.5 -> -0.01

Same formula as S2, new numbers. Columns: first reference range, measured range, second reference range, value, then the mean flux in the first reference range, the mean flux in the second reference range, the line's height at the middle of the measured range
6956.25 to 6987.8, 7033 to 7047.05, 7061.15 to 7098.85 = 0.0 angstroms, 11.6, 11.4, 11.5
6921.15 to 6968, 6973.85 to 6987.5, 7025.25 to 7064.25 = -0.9 angstroms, 11.2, 11.5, 11.3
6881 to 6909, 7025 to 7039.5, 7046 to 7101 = 0.1 angstroms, 11.2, 11.5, 11.4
